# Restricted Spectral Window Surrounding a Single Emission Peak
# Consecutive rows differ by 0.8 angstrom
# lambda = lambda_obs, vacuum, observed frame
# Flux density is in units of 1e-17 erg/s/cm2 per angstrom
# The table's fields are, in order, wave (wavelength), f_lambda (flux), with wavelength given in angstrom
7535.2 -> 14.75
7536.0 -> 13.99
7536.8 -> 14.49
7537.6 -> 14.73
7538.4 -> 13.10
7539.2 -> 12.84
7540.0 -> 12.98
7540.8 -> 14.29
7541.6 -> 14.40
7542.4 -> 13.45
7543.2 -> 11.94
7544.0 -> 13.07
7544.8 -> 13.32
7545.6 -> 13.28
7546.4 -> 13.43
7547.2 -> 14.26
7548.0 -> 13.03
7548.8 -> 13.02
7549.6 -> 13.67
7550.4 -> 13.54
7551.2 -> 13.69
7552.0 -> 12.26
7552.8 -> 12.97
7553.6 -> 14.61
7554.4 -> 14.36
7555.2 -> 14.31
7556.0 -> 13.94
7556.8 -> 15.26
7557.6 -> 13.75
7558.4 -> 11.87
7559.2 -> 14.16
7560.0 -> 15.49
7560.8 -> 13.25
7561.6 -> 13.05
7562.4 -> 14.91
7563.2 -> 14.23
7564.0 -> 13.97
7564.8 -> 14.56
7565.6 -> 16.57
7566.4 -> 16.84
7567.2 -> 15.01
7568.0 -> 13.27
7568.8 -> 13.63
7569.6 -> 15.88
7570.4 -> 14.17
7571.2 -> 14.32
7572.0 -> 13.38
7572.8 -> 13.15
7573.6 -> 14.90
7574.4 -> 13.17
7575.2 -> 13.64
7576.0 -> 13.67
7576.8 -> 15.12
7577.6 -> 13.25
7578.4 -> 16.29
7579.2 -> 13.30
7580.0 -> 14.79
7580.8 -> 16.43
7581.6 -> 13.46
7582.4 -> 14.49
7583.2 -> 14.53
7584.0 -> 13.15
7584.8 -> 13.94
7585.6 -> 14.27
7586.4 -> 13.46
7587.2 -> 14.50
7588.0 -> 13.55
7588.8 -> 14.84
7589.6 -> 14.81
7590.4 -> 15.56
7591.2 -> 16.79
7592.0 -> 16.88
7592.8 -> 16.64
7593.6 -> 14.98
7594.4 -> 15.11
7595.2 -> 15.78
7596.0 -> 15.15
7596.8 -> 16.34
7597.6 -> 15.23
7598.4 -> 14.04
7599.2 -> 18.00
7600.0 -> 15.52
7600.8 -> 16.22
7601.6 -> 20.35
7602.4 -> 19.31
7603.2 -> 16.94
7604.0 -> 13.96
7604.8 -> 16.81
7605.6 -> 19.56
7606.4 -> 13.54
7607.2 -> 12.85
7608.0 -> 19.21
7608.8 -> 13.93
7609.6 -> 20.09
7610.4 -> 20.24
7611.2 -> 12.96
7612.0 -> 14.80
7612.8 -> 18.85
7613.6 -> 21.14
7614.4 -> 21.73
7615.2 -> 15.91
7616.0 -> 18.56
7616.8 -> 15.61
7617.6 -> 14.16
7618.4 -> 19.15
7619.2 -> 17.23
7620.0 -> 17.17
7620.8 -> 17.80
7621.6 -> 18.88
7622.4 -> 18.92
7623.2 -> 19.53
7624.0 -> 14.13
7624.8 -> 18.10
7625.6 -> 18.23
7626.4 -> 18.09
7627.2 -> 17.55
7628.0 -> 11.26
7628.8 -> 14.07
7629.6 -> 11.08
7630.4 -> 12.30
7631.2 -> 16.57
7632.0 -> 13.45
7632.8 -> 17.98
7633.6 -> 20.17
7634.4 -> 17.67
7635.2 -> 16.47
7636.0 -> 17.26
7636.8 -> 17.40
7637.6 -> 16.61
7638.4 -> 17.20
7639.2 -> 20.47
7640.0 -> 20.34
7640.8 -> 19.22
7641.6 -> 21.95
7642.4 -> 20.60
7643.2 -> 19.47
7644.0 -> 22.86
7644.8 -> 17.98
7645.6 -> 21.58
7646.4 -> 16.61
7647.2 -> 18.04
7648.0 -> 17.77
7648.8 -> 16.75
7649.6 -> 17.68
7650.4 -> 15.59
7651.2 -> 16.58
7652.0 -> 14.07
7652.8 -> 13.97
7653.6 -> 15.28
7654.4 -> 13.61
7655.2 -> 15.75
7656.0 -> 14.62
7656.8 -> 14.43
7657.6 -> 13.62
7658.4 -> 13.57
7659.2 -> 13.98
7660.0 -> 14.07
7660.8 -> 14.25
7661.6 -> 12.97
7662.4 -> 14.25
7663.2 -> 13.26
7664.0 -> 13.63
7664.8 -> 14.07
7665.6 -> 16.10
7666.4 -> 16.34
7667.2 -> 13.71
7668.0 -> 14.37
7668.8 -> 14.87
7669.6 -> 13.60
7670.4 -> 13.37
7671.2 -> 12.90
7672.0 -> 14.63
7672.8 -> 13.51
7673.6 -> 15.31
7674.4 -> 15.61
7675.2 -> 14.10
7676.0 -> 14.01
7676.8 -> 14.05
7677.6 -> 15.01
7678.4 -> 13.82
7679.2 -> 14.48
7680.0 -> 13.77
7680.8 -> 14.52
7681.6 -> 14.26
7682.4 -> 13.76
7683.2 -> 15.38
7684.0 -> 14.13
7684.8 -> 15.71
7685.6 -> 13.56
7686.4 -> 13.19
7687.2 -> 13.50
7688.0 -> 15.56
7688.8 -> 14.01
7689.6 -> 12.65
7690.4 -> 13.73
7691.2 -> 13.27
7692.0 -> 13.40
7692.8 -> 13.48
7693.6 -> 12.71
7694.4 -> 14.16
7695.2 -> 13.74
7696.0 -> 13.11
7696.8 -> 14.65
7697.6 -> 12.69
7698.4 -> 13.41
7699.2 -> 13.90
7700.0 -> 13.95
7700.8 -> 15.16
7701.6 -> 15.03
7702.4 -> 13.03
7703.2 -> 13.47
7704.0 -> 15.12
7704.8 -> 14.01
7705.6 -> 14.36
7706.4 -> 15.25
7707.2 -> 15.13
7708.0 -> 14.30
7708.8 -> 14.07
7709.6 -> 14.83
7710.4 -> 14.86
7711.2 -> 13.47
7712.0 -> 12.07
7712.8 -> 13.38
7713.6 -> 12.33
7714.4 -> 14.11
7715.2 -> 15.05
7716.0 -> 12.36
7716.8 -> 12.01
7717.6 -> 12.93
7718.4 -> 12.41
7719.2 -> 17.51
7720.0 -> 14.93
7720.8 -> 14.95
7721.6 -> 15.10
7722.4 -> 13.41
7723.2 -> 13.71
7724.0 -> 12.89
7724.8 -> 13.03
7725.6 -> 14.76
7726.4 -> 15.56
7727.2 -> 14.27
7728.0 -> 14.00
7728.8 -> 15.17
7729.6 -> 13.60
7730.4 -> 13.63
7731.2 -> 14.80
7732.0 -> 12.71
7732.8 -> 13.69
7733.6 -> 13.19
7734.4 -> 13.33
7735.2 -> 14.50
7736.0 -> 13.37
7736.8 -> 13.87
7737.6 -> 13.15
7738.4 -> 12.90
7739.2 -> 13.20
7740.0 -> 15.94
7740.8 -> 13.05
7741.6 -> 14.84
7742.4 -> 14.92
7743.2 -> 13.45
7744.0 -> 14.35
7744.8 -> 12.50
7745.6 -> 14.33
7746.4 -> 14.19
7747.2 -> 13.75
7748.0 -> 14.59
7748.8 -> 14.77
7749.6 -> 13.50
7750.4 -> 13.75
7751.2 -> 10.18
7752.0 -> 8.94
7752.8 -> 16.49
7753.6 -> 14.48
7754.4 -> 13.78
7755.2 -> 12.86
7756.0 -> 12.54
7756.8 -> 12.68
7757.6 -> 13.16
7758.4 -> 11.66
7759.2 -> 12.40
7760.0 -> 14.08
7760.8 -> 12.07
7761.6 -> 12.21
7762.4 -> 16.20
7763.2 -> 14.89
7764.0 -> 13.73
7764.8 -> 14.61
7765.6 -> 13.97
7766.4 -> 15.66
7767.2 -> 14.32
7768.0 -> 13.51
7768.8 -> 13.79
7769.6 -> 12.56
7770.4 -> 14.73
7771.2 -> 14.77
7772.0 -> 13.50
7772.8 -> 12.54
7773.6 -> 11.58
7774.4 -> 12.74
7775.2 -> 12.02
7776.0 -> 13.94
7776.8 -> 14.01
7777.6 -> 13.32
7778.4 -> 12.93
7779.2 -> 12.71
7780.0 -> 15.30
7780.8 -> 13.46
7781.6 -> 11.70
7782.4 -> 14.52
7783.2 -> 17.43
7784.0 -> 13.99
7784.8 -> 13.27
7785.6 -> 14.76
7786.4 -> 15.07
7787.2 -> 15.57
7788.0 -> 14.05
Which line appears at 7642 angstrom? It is [N II] 6583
